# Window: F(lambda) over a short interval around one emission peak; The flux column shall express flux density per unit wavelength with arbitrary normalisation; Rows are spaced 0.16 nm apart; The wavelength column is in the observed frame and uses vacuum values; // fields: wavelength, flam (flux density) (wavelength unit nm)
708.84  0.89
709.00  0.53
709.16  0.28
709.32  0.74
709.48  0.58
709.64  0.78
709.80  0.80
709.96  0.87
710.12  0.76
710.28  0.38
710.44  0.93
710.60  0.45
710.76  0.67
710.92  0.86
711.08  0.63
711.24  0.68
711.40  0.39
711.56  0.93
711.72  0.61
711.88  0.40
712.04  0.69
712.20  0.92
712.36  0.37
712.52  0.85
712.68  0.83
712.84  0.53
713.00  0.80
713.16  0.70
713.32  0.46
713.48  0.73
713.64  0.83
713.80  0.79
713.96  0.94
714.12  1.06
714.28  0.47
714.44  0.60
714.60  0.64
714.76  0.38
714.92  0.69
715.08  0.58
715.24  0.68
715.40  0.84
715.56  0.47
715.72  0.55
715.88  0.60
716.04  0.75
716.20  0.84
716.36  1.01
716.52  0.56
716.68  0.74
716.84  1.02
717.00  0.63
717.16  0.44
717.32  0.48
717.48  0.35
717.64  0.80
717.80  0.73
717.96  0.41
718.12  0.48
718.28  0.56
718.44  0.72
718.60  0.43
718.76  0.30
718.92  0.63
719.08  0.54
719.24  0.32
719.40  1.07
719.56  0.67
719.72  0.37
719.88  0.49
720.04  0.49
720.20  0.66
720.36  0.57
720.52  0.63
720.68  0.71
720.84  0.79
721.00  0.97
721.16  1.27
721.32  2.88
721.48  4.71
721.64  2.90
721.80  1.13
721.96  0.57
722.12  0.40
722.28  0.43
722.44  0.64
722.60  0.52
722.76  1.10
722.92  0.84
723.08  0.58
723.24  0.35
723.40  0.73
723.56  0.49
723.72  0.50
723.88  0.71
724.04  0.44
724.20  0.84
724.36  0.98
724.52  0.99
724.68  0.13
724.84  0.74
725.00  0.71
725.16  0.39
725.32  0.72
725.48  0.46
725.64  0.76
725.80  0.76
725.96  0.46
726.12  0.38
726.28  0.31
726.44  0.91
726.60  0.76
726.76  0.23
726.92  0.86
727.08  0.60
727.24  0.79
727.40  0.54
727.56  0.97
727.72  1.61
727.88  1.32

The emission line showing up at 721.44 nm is H-beta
